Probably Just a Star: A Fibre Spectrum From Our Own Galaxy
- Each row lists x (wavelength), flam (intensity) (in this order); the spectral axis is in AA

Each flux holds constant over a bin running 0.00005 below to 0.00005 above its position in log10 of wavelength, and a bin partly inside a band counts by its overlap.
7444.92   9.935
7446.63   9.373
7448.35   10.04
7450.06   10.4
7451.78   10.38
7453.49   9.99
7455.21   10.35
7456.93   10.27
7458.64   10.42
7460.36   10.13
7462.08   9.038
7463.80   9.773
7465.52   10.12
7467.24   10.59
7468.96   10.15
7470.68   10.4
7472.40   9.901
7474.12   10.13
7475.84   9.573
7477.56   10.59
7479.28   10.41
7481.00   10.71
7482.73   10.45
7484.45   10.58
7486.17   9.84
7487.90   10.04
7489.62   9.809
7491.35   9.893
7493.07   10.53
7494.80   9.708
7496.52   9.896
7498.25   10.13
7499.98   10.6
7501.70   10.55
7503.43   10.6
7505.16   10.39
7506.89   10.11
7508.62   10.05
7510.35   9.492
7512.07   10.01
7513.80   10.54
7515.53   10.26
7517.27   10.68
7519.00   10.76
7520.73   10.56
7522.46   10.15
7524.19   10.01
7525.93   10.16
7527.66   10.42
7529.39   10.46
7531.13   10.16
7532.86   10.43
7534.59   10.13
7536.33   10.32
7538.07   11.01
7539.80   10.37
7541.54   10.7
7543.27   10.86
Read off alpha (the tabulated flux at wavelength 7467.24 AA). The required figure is 10.59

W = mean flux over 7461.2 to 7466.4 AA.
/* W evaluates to 9.64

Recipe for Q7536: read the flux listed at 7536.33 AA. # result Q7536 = 10.32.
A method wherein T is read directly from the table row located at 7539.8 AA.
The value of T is 10.37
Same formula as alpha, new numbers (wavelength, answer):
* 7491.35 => 9.893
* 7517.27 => 10.68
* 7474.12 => 10.13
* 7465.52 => 10.12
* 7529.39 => 10.46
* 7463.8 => 9.773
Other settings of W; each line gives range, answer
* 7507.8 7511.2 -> 9.77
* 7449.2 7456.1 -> 10.3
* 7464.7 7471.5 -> 10.3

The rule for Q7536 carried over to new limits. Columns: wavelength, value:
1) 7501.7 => 10.55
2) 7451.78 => 10.38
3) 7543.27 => 10.86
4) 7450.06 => 10.4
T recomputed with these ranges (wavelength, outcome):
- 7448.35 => 10.04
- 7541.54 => 10.7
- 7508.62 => 10.05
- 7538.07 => 11.01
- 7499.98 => 10.6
